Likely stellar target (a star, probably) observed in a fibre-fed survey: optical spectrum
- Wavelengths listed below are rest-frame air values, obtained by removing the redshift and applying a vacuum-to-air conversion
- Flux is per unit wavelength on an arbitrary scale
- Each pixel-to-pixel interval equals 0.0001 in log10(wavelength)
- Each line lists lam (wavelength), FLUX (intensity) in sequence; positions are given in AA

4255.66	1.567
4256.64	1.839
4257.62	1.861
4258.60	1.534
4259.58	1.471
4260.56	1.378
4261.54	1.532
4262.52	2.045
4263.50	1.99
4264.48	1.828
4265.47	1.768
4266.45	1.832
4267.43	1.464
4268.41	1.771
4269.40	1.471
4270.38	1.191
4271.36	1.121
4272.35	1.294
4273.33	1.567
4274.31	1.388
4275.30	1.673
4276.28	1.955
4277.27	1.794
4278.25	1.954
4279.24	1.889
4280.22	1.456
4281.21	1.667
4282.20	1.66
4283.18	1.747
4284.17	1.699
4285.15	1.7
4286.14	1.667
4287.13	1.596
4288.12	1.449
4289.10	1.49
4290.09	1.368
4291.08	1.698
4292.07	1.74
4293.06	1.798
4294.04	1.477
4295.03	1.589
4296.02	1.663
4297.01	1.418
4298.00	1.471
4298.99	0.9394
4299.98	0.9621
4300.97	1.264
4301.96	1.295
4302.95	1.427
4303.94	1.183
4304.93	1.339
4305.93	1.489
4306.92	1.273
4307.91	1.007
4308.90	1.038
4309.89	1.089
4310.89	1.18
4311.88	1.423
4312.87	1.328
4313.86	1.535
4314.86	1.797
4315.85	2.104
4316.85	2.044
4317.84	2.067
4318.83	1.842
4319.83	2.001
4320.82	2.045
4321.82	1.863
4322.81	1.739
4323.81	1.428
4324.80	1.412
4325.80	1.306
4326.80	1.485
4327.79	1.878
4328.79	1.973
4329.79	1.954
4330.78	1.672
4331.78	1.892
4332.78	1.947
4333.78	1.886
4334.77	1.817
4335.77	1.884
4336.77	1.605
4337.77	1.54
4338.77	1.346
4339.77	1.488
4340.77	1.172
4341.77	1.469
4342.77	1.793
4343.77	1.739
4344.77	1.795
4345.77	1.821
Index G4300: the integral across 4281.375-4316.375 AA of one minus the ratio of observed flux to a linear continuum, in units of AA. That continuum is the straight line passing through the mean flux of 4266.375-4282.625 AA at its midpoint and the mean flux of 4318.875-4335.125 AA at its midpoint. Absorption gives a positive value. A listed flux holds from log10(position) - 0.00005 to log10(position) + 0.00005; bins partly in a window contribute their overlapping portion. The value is 4.5 AA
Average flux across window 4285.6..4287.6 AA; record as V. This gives 1.63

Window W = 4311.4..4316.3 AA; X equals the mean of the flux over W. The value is 1.63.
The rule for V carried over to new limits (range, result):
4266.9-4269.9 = 1.57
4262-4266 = 1.9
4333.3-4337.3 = 1.8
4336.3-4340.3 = 1.49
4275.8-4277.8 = 1.88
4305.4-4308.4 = 1.26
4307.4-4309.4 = 1.03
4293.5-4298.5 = 1.53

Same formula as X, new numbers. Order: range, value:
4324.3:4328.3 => 1.52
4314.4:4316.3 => 1.95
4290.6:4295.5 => 1.66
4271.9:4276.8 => 1.58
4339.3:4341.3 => 1.33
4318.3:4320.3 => 1.92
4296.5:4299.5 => 1.28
